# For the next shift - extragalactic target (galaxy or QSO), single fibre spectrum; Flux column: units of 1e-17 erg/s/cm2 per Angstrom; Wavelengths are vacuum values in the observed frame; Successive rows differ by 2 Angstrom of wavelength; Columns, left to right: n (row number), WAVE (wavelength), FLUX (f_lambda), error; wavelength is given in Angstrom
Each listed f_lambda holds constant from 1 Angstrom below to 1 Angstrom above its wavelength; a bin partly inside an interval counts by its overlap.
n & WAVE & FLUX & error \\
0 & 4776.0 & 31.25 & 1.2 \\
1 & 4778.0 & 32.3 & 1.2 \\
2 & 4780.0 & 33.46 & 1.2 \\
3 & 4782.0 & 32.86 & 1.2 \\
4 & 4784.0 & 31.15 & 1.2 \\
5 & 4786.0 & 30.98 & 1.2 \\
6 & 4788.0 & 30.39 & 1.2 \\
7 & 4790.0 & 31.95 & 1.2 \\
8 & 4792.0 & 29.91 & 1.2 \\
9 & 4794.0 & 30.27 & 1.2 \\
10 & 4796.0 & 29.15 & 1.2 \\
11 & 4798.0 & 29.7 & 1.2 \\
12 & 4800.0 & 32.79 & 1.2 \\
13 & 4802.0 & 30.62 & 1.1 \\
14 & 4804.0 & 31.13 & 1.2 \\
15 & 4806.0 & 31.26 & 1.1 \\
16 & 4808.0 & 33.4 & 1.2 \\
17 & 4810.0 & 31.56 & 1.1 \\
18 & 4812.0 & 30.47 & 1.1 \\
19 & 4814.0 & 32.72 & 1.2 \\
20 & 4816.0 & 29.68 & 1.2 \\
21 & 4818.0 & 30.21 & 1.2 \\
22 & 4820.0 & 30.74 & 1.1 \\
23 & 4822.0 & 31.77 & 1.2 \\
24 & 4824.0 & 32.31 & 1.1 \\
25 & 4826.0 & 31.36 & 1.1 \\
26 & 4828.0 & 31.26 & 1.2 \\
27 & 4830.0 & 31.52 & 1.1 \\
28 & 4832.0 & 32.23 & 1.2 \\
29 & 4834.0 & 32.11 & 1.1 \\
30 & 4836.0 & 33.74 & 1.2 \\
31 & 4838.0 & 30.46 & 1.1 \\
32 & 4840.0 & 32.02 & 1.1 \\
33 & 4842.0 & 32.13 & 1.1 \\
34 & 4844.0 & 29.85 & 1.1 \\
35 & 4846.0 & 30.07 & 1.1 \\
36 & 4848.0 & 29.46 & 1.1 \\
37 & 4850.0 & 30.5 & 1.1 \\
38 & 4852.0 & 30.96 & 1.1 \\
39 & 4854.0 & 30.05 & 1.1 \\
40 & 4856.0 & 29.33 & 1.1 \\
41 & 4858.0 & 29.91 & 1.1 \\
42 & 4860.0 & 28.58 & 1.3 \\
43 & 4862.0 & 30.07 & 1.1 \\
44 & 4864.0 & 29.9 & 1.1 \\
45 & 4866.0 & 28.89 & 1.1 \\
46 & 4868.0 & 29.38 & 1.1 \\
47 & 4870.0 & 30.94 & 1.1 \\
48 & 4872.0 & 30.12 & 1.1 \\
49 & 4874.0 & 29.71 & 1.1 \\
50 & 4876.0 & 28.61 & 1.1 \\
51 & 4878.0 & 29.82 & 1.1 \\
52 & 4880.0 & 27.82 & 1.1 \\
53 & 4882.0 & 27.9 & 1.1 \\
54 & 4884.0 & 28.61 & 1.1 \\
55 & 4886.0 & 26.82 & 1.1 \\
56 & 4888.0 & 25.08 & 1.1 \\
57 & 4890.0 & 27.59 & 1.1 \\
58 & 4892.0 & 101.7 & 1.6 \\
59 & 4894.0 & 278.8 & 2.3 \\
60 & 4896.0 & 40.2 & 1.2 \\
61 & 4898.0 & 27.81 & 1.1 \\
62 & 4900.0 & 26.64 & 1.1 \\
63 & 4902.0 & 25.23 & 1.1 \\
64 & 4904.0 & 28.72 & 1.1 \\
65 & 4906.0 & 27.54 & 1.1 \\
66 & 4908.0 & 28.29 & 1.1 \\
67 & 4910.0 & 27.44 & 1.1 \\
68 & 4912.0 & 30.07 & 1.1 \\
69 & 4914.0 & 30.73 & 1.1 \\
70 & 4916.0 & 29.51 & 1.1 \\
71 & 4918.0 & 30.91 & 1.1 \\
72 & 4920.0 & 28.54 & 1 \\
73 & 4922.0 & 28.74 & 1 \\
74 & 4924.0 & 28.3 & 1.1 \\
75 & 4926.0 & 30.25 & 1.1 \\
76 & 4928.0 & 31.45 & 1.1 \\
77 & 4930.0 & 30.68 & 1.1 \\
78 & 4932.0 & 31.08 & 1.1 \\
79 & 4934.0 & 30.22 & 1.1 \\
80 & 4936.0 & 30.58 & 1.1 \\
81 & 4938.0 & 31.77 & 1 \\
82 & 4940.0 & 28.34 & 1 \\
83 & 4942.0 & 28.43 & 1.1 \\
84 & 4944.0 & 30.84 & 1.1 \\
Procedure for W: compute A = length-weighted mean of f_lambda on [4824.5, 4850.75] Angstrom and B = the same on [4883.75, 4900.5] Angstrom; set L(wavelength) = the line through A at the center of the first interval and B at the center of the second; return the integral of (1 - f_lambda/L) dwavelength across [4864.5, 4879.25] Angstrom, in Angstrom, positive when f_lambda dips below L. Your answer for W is 6.7 Angstrom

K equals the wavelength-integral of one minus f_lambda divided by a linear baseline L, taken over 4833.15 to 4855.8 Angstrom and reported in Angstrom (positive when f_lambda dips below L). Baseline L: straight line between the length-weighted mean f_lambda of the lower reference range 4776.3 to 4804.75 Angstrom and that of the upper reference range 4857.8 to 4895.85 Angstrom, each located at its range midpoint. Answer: 5.3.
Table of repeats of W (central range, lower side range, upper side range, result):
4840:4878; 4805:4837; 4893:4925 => 7.43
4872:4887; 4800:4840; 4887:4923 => 4.85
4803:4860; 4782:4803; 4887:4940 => 5.14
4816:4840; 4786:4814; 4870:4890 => -1.16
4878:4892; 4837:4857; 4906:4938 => -1.25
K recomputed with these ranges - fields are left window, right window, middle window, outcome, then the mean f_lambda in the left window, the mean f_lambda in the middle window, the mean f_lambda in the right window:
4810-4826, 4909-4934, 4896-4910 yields 0.8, 31.2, 28.3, 29.8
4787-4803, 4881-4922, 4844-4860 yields 3.4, 30.6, 29.9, 44.5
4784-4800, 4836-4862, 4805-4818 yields -0.4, 30.5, 31.4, 30.4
